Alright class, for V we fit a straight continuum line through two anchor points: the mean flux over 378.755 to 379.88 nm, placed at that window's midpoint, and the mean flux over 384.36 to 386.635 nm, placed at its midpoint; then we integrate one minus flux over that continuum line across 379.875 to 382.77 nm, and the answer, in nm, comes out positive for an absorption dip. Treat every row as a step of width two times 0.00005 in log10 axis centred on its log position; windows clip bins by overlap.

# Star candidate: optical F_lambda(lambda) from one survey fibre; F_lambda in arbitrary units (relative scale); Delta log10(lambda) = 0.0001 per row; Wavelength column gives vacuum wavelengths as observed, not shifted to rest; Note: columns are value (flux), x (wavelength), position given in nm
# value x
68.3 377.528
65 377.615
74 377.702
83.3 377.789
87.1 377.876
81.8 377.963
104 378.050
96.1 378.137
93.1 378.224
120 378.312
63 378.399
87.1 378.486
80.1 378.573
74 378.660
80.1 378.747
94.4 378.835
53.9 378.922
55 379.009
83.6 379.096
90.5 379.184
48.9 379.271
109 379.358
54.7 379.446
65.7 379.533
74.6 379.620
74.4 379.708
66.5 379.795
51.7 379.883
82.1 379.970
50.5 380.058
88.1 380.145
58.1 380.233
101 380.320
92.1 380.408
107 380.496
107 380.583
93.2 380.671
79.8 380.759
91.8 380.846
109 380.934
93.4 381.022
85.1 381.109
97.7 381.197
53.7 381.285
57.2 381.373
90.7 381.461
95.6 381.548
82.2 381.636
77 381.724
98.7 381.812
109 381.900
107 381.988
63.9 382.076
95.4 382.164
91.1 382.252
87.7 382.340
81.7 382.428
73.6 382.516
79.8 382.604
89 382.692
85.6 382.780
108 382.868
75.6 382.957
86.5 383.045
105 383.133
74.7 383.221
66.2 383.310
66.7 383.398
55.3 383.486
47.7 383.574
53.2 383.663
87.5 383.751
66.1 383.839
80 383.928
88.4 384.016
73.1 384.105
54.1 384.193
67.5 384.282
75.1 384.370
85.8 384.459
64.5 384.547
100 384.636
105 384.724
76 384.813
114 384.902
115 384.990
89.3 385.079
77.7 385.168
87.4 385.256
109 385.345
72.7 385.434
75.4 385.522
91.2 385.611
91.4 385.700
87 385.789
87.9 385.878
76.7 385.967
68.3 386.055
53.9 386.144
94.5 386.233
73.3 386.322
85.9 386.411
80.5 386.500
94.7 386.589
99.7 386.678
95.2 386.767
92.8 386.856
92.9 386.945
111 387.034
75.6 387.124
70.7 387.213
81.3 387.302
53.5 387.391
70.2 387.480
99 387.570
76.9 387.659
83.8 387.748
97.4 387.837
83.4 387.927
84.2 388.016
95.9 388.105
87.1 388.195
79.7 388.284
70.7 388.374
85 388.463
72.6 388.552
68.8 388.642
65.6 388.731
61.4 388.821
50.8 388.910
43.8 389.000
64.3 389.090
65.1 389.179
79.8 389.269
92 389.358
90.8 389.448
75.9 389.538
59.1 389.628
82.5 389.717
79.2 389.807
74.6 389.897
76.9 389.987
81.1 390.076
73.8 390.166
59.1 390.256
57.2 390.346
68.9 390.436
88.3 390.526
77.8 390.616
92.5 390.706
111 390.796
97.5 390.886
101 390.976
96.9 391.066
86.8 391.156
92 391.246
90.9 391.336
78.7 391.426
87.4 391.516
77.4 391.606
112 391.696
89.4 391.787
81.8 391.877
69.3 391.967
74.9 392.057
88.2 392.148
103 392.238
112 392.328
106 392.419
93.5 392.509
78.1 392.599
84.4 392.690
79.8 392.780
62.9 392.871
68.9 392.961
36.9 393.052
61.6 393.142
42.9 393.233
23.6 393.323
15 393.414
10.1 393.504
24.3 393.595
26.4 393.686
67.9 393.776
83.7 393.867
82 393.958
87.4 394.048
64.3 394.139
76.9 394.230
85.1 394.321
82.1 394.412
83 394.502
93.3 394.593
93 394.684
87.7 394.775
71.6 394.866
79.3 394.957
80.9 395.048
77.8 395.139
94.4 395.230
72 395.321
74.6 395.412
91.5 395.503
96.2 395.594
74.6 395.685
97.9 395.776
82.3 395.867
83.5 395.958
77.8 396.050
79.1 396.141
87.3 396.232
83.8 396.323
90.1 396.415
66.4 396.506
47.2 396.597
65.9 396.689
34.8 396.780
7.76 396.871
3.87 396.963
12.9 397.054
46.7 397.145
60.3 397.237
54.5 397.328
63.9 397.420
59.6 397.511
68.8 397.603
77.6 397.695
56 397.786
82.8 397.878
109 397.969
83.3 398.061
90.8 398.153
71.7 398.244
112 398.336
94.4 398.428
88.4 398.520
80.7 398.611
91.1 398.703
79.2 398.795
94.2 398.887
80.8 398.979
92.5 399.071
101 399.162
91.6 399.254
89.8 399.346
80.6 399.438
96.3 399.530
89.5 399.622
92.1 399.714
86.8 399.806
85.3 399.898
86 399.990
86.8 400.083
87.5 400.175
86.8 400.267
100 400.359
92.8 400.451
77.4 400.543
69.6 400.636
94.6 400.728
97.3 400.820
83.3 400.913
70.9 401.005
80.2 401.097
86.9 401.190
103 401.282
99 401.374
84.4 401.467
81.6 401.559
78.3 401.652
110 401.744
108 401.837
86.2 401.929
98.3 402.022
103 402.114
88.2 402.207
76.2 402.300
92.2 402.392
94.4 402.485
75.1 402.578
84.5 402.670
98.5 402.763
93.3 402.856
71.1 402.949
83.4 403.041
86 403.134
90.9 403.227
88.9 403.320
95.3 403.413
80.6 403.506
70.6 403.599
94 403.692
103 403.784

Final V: -0.35 nm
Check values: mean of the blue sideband 72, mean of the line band 85.9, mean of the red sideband 86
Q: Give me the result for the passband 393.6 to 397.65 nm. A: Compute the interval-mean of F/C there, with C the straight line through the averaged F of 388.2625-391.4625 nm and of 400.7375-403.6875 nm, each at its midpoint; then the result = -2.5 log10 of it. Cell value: 0.18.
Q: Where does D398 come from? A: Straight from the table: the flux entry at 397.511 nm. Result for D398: 59.6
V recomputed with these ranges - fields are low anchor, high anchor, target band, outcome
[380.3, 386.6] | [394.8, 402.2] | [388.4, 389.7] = 0.202 nm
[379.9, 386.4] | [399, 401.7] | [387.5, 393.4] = 0.457 nm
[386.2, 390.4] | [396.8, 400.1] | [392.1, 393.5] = 0.158 nm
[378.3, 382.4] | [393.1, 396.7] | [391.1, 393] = -0.333 nm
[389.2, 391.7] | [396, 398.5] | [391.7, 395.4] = 0.125 nm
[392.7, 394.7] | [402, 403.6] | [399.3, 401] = -0.162 nm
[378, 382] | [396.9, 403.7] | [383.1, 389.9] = 0.288 nm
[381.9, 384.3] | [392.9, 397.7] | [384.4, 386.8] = -0.346 nm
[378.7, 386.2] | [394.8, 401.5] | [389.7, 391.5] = -0.072 nm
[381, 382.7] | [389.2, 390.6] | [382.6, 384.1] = 0.115 nm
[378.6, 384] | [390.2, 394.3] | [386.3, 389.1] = -0.094 nm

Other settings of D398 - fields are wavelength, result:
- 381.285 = 53.7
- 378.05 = 104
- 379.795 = 66.5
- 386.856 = 92.8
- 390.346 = 57.2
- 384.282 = 67.5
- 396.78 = 34.8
